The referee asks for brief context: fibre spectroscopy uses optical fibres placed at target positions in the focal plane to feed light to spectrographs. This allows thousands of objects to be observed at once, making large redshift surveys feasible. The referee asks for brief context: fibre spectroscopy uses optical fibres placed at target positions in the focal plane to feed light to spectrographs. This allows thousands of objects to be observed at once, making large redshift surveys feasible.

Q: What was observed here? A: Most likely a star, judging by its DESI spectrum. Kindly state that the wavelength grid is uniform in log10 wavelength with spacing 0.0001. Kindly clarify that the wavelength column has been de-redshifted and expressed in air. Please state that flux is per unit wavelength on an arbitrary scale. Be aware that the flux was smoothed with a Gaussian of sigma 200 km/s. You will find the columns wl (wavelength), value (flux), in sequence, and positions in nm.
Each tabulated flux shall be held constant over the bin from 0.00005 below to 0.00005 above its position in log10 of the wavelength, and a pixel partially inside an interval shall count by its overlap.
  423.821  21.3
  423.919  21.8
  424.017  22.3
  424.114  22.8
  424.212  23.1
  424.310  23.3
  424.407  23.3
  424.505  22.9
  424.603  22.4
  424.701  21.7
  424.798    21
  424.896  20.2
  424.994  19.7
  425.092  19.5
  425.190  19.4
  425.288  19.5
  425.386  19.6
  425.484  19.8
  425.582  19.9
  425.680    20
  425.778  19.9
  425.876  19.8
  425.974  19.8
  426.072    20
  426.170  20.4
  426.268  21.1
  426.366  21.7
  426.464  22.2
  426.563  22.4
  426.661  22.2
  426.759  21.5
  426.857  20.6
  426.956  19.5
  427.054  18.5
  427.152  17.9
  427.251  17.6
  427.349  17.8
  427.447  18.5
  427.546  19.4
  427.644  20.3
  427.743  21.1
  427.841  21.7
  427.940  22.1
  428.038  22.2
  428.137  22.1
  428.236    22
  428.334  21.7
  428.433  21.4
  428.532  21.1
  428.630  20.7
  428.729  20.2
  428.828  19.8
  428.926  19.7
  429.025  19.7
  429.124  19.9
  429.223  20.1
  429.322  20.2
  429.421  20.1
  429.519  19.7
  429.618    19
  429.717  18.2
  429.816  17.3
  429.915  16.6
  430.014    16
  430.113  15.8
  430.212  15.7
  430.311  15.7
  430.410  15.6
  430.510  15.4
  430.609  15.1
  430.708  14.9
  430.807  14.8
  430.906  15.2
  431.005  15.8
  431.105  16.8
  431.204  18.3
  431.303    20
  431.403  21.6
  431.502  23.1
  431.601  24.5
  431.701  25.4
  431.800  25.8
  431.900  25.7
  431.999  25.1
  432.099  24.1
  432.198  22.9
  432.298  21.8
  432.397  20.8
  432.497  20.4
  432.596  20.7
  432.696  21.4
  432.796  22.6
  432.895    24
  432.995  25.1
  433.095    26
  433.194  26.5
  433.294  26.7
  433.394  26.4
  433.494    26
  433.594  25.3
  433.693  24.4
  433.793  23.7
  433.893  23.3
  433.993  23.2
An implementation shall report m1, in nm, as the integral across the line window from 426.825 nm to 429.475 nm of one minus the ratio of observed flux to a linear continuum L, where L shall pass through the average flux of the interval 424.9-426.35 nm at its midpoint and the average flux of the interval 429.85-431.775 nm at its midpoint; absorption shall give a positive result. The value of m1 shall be -0.19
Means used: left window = 19.9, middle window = 20.2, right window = 17.8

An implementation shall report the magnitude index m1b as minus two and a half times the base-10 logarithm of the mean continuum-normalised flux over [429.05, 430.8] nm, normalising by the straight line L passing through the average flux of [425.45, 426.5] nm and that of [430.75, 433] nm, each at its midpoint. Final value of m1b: 0.21 mag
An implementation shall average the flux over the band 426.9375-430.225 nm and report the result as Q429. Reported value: 19.6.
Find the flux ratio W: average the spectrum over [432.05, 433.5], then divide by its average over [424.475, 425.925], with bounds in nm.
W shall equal 1.16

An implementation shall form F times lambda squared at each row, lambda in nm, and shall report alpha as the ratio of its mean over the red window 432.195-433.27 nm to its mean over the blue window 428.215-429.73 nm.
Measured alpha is 1.2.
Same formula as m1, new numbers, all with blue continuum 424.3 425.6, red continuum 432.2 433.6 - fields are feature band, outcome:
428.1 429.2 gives 0.072 nm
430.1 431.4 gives 0.378 nm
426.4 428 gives 0.104 nm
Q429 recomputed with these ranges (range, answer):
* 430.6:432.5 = 20.7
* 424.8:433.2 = 20.2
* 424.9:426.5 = 20.1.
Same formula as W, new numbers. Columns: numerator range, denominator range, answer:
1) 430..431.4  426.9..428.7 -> 0.80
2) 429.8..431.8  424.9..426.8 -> 0.88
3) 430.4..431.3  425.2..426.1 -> 0.81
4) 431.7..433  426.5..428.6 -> 1.12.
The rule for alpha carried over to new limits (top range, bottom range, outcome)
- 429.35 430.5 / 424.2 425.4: 0.83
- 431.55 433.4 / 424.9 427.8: 1.23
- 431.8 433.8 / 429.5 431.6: 1.40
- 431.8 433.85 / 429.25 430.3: 1.37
